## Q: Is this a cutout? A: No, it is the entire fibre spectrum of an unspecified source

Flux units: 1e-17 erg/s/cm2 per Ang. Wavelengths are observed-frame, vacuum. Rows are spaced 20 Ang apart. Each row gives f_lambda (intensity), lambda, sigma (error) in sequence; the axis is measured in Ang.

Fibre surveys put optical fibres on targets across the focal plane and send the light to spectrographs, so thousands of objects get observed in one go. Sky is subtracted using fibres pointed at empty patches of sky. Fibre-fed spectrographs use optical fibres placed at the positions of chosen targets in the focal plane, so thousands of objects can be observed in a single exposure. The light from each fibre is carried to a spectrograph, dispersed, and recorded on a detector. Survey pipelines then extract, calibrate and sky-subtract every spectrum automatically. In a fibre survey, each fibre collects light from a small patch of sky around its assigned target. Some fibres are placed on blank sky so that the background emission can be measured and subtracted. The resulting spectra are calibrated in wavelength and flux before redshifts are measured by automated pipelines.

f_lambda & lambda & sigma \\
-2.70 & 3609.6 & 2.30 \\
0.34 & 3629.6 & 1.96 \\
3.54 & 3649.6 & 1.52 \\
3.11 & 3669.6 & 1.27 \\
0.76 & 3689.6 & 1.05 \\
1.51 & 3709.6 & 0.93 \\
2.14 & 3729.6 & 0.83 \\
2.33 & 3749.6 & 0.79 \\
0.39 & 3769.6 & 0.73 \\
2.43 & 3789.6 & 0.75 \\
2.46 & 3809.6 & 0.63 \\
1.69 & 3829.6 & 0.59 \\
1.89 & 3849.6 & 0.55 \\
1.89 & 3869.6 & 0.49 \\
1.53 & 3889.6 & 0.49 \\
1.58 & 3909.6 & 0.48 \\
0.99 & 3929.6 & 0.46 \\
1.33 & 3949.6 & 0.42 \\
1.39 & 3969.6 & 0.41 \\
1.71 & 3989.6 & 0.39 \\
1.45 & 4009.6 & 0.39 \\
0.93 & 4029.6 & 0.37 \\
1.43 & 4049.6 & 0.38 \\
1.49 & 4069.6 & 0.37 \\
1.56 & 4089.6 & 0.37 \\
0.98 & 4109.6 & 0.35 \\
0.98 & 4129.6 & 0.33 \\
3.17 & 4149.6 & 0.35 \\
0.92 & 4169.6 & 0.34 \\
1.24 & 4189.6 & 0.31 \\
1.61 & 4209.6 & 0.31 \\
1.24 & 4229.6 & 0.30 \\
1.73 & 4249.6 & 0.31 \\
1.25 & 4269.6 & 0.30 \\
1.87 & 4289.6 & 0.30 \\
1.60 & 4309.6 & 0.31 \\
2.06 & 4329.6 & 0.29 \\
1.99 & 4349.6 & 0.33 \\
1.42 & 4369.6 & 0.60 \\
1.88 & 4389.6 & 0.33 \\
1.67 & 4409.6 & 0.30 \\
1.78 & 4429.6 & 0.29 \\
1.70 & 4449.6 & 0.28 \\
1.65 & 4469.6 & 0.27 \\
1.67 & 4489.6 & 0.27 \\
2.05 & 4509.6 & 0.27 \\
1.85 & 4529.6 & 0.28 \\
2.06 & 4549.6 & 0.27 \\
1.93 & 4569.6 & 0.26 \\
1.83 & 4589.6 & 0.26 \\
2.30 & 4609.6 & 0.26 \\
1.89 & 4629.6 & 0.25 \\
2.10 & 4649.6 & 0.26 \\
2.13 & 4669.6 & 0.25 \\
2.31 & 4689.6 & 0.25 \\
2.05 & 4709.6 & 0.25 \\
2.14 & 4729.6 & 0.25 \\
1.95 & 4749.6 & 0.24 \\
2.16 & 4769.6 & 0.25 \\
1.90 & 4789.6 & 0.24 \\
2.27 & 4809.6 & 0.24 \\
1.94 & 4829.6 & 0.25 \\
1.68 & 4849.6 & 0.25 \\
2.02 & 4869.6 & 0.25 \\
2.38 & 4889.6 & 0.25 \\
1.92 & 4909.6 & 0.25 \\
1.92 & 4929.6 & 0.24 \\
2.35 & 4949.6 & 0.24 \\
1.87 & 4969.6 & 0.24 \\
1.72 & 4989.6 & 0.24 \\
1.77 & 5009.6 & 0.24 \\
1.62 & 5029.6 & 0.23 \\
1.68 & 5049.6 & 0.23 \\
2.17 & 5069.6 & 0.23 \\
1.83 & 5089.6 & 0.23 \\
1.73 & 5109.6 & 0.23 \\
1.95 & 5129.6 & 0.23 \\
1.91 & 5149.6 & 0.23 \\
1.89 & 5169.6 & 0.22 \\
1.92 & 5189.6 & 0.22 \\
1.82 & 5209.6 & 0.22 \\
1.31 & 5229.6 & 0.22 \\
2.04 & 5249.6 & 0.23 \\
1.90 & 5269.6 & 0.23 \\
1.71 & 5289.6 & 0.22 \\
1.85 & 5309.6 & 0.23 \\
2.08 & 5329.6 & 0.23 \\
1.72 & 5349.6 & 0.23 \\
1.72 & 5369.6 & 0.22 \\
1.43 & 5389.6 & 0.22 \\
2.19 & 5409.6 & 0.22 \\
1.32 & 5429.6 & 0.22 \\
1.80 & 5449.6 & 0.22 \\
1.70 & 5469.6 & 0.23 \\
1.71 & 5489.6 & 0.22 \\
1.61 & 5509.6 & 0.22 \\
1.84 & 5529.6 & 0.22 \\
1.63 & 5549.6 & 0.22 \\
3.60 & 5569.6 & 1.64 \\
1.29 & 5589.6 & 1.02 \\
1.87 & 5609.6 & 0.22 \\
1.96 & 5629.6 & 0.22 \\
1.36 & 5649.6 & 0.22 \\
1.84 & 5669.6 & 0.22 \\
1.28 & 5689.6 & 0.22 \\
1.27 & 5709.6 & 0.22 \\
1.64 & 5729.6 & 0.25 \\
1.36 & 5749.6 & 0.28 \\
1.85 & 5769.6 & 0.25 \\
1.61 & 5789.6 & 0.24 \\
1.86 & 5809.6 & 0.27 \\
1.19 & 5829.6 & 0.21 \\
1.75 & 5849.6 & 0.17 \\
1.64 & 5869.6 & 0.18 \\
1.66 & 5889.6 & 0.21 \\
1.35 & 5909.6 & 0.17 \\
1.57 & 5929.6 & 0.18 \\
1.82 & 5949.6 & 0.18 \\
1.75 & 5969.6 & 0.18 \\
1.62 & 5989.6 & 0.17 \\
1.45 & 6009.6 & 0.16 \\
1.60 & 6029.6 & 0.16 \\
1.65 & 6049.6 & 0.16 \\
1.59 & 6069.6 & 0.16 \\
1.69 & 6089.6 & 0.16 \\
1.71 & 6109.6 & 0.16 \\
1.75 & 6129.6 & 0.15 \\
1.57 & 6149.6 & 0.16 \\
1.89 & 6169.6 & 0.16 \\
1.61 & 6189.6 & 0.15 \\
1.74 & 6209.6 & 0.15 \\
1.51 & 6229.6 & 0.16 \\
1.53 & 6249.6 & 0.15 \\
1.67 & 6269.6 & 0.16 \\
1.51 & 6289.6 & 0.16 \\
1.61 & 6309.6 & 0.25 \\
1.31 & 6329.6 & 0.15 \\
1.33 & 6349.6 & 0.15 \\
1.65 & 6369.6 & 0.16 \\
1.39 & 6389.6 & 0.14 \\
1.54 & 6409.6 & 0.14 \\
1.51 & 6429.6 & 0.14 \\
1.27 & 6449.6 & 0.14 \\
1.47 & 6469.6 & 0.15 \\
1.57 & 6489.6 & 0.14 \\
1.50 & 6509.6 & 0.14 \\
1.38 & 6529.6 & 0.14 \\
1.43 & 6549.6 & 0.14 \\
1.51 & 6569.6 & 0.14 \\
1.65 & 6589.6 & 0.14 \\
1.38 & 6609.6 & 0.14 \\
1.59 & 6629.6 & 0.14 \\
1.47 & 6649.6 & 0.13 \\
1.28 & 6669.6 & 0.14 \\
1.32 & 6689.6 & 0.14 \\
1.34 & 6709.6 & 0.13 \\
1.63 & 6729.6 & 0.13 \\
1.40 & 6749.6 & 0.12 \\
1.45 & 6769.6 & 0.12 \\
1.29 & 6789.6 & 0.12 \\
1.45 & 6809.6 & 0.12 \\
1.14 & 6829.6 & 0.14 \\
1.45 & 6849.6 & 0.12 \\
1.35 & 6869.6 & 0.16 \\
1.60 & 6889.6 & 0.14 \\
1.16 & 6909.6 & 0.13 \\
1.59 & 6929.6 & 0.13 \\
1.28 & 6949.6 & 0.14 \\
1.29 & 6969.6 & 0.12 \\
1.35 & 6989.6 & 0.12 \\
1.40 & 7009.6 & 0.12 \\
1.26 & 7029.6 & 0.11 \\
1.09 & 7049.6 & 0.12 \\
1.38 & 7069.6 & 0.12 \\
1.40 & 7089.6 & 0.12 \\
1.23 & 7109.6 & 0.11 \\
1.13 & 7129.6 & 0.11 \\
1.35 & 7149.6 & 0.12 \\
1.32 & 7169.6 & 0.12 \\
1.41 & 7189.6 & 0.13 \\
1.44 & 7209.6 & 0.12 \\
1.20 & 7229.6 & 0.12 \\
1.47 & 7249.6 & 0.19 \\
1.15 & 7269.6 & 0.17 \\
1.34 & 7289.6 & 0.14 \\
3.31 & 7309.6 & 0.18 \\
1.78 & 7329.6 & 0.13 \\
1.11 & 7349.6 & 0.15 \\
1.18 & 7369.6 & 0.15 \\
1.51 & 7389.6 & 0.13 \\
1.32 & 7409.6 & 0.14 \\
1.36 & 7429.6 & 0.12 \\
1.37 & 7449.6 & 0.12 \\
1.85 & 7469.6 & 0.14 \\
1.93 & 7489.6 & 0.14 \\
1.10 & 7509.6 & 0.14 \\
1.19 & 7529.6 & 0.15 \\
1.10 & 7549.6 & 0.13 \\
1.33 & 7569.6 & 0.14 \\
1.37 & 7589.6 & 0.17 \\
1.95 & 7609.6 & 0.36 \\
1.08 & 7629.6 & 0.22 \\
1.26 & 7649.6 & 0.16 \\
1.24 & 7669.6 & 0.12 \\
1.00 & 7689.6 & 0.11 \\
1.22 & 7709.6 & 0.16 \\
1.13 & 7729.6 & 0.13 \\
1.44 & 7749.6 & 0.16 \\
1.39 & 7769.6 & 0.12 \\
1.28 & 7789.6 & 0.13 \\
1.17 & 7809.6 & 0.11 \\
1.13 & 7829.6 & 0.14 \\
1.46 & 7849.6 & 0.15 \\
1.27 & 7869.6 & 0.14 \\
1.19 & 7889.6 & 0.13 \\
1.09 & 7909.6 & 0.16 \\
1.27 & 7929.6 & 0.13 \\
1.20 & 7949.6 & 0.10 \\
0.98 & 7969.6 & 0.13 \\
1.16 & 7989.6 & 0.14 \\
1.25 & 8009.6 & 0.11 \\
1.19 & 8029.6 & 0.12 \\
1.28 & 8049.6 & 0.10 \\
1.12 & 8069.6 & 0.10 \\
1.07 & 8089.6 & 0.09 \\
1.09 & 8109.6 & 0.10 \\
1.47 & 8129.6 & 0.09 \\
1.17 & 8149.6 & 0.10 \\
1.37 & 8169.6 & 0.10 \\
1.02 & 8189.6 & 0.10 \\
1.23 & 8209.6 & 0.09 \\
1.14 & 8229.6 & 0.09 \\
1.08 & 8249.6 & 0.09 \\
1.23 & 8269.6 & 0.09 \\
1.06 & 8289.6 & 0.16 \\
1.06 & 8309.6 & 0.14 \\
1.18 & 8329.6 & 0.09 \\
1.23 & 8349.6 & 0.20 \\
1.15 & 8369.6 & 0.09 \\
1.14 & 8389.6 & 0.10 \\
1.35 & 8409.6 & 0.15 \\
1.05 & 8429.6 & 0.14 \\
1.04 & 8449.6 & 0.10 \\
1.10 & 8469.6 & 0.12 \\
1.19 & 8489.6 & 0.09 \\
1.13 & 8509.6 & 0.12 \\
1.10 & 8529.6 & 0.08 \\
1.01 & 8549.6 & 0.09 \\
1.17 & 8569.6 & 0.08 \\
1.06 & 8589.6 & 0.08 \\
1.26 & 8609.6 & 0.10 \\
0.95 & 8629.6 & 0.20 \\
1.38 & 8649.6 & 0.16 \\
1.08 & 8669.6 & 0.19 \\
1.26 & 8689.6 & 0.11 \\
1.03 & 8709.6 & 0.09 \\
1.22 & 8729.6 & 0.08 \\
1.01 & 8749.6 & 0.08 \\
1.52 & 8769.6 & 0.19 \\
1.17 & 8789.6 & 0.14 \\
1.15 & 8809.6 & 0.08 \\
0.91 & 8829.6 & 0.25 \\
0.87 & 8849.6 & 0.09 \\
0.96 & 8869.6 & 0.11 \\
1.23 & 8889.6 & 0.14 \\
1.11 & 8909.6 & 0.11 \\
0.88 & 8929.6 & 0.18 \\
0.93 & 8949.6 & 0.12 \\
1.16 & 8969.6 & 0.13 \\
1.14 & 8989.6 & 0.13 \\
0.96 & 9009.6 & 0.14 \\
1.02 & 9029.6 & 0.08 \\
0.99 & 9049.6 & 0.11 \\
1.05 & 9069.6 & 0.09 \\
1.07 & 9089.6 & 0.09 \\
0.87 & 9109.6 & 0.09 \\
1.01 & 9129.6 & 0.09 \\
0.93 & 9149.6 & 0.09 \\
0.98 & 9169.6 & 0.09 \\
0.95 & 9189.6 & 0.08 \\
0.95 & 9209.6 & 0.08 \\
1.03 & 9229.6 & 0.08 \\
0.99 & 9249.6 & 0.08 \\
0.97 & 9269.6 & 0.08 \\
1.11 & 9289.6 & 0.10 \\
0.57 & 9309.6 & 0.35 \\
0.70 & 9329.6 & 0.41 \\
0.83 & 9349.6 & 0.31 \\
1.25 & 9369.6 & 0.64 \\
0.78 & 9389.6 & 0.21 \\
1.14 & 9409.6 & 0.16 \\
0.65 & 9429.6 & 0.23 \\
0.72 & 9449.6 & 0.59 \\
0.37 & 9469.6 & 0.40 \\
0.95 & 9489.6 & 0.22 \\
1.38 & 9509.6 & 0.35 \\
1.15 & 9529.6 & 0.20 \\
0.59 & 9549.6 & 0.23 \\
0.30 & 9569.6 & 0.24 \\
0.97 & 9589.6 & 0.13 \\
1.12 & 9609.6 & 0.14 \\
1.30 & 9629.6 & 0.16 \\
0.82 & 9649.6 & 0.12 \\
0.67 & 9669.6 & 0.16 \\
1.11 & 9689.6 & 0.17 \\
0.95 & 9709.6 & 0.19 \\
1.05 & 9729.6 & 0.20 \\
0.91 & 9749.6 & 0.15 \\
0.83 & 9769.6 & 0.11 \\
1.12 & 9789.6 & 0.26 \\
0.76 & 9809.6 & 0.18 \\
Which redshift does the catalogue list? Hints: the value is 0.11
